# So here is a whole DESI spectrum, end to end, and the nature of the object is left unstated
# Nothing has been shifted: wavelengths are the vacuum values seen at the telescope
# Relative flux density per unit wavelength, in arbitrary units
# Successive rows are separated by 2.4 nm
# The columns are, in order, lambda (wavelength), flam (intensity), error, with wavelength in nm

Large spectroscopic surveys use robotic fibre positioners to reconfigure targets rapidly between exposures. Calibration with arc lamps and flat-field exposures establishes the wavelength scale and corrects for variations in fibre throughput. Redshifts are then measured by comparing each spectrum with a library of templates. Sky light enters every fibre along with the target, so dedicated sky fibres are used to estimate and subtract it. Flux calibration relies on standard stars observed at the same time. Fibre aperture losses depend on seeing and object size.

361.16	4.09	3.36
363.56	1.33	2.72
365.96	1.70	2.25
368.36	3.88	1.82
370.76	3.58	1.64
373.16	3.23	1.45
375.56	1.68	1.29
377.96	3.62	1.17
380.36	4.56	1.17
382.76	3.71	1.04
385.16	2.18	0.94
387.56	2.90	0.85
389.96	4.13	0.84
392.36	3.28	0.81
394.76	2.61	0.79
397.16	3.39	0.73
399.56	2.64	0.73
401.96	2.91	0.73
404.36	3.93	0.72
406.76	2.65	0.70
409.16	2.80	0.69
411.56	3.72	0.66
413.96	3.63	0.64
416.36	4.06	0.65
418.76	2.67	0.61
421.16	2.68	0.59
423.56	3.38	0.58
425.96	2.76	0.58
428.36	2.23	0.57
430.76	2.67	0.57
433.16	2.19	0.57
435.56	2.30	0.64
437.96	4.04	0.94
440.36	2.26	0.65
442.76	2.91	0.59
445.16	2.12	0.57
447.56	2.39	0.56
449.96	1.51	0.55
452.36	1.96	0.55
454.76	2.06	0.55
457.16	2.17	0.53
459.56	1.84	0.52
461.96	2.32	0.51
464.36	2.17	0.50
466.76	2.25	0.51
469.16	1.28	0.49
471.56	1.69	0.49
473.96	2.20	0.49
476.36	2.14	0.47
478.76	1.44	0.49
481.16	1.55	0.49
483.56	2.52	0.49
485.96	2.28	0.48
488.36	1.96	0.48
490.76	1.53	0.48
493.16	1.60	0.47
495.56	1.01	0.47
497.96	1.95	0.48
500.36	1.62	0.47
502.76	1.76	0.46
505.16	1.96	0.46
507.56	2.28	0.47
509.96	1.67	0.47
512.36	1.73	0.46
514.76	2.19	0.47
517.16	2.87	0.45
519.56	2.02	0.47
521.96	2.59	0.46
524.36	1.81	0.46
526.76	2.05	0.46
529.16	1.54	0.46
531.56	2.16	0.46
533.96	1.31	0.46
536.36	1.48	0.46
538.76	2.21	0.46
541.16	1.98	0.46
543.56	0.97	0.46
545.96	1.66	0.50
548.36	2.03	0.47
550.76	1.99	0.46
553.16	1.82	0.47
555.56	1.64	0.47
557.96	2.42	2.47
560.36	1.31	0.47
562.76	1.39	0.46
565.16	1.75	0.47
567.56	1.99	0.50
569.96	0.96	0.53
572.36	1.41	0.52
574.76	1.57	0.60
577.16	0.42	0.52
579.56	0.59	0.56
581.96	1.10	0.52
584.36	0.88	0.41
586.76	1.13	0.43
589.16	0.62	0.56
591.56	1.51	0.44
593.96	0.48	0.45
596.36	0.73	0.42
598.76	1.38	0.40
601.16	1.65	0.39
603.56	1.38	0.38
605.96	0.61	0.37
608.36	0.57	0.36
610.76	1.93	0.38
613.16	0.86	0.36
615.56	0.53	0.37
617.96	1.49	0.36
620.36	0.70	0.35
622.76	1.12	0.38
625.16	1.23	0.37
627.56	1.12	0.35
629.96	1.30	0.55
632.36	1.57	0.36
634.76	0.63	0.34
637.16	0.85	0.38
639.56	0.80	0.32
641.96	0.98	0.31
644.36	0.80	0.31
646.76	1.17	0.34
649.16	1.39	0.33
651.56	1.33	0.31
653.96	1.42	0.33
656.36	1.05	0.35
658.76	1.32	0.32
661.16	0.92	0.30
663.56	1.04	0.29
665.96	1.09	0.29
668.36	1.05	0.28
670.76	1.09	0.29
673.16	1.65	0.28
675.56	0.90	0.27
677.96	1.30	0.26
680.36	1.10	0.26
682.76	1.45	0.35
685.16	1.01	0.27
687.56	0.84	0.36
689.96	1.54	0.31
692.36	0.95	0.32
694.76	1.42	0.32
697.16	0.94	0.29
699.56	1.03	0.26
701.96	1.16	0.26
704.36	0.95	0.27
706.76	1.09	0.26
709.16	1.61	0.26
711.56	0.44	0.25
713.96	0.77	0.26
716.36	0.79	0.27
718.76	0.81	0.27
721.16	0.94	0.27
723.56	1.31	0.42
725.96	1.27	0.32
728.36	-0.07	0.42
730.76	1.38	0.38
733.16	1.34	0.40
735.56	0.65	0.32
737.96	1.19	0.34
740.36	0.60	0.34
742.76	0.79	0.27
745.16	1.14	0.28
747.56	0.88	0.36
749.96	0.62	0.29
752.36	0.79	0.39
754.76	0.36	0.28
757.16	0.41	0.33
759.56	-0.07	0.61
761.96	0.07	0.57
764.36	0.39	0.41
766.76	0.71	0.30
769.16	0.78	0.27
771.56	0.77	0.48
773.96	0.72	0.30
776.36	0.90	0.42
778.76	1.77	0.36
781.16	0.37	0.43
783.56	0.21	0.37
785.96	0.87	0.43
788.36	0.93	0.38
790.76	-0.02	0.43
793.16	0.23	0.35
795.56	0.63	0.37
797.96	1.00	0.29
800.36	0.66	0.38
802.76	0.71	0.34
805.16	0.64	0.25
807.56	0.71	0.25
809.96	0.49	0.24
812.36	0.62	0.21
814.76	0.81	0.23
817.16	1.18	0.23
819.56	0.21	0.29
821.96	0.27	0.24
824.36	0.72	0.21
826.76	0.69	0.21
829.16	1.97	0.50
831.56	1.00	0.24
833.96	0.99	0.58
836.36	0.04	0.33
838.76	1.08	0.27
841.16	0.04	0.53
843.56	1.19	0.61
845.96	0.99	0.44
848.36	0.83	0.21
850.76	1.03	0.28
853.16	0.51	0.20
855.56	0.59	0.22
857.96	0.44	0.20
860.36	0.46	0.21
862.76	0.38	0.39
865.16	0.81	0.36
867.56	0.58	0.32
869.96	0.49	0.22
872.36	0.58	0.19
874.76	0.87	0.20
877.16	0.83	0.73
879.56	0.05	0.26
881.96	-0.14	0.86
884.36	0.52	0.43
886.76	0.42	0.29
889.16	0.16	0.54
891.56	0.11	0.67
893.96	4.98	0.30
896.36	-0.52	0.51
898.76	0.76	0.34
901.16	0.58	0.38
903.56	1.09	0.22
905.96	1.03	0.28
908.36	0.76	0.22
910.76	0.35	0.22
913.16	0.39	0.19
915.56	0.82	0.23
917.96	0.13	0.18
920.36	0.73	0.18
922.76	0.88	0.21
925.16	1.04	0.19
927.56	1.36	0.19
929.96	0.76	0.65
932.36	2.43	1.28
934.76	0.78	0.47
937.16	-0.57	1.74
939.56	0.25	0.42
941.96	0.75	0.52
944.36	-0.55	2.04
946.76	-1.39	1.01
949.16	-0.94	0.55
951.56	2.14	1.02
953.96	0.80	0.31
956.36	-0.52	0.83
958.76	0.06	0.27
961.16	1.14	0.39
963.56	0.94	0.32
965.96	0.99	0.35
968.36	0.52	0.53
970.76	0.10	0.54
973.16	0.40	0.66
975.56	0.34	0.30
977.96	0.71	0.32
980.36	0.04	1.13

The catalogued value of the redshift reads 1.40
